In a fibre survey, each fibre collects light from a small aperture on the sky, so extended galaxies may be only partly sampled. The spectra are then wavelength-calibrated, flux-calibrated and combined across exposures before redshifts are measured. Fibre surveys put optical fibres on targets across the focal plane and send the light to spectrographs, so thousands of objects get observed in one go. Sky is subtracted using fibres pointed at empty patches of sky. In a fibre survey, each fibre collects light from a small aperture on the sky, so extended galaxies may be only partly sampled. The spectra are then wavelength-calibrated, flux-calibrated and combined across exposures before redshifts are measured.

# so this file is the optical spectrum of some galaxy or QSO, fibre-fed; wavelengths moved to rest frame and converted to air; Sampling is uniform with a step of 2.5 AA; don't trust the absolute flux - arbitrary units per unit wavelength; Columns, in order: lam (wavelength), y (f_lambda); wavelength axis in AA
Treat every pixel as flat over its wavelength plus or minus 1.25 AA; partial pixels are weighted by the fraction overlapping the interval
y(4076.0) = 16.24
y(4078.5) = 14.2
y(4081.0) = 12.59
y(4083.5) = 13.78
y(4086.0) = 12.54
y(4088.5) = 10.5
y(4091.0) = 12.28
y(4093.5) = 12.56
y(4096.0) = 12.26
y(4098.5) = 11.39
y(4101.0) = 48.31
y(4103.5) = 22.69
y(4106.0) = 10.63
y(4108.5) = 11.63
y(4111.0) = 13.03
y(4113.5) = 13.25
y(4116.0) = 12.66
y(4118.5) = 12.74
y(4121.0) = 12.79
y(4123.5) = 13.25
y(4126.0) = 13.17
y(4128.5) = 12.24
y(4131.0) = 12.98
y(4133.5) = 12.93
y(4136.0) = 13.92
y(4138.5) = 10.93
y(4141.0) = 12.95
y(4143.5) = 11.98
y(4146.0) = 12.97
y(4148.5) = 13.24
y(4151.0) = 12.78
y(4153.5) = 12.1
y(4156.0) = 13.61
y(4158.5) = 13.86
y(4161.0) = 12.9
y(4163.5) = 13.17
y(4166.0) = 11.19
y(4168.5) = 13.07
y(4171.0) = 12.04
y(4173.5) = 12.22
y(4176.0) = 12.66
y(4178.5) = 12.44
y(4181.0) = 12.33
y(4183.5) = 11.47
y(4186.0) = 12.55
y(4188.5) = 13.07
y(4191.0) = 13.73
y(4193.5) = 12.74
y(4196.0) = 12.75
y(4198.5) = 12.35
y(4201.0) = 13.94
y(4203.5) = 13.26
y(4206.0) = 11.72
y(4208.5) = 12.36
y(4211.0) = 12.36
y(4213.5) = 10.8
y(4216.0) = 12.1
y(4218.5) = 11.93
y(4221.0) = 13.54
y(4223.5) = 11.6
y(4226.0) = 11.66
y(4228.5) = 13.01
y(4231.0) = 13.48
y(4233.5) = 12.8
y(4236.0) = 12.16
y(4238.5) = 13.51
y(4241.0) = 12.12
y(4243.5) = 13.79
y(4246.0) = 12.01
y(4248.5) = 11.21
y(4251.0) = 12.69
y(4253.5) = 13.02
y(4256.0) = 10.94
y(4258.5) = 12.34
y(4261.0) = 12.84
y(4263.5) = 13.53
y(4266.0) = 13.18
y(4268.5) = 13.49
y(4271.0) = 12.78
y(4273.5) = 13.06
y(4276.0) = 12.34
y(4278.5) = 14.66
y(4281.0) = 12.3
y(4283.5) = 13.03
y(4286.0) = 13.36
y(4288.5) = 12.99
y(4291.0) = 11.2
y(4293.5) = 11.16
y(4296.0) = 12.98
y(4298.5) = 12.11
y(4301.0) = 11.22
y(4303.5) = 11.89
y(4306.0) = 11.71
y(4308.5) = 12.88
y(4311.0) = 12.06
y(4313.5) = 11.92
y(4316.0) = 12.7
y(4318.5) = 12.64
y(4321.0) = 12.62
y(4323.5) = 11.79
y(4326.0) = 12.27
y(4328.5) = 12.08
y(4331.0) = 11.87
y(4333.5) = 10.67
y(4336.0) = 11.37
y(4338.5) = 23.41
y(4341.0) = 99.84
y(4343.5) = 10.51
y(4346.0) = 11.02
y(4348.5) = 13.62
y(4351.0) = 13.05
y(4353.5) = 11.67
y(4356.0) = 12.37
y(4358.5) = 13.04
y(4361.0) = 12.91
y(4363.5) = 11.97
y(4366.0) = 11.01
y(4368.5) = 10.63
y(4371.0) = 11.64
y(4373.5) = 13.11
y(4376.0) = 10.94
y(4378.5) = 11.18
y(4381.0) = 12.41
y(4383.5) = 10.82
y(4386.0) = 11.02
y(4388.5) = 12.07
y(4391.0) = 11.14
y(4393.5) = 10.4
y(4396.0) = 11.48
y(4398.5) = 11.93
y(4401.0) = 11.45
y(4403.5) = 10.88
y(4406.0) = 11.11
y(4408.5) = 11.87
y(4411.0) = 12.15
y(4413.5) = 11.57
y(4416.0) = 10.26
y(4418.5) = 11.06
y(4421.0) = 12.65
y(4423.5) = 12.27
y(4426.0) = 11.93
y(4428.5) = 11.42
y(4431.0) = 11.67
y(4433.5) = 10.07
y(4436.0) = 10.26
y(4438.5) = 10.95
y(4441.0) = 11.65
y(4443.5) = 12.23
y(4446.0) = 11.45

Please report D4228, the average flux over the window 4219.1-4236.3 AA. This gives 12.6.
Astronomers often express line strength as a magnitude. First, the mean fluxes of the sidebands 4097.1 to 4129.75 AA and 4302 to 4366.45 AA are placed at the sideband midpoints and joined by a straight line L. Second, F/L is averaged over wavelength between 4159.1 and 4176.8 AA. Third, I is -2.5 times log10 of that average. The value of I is 0.26 mag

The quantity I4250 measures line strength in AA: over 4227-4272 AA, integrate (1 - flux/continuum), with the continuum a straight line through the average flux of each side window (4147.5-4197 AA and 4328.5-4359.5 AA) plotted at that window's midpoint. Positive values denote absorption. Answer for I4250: 9.1 AA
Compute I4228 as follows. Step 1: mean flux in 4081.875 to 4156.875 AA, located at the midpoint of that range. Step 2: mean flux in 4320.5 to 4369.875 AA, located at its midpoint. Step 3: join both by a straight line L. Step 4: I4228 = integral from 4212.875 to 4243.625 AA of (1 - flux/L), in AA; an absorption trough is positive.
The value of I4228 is 5.9 AA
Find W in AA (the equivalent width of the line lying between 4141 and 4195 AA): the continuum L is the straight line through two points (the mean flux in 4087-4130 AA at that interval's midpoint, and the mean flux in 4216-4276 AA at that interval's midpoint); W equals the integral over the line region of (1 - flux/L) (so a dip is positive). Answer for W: 4.97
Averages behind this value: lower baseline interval 15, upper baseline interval 12.6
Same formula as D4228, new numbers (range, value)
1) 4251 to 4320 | 12.5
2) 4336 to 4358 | 23.3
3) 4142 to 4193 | 12.7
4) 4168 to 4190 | 12.4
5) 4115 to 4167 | 12.8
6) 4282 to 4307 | 12.2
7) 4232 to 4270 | 12.6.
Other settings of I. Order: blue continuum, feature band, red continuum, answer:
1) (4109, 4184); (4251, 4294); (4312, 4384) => 0.13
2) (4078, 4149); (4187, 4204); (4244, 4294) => 0.02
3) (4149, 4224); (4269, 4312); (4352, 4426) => -0.03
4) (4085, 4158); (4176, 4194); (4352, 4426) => 0.07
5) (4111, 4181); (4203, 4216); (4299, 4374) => 0.13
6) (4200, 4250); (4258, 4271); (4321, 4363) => 0.10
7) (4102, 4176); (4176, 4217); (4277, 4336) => 0.03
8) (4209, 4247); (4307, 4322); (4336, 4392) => 0.19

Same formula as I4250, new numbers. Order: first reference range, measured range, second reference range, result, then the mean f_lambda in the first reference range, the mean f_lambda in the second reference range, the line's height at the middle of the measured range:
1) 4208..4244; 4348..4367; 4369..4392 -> -1.2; 12.5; 11.6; 11.7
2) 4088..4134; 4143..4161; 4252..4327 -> 1.7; 14.9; 12.5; 14.4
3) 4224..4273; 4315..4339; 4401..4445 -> -1.5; 12.7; 11.4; 12.1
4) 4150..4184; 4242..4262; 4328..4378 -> 3.0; 12.6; 16.8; 14.5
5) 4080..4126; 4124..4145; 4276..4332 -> 2.7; 14.9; 12.3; 14.5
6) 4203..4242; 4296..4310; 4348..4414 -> 0.0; 12.4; 11.7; 12.1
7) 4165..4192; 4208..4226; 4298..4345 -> 2.2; 12.4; 17.2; 13.7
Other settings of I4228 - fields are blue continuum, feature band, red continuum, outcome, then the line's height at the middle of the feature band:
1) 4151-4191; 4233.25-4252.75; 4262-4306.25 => 0.14 AA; 12.6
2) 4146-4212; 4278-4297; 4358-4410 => -0.84 AA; 12.1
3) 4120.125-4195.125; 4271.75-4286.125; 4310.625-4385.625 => 1.22 AA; 14.3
